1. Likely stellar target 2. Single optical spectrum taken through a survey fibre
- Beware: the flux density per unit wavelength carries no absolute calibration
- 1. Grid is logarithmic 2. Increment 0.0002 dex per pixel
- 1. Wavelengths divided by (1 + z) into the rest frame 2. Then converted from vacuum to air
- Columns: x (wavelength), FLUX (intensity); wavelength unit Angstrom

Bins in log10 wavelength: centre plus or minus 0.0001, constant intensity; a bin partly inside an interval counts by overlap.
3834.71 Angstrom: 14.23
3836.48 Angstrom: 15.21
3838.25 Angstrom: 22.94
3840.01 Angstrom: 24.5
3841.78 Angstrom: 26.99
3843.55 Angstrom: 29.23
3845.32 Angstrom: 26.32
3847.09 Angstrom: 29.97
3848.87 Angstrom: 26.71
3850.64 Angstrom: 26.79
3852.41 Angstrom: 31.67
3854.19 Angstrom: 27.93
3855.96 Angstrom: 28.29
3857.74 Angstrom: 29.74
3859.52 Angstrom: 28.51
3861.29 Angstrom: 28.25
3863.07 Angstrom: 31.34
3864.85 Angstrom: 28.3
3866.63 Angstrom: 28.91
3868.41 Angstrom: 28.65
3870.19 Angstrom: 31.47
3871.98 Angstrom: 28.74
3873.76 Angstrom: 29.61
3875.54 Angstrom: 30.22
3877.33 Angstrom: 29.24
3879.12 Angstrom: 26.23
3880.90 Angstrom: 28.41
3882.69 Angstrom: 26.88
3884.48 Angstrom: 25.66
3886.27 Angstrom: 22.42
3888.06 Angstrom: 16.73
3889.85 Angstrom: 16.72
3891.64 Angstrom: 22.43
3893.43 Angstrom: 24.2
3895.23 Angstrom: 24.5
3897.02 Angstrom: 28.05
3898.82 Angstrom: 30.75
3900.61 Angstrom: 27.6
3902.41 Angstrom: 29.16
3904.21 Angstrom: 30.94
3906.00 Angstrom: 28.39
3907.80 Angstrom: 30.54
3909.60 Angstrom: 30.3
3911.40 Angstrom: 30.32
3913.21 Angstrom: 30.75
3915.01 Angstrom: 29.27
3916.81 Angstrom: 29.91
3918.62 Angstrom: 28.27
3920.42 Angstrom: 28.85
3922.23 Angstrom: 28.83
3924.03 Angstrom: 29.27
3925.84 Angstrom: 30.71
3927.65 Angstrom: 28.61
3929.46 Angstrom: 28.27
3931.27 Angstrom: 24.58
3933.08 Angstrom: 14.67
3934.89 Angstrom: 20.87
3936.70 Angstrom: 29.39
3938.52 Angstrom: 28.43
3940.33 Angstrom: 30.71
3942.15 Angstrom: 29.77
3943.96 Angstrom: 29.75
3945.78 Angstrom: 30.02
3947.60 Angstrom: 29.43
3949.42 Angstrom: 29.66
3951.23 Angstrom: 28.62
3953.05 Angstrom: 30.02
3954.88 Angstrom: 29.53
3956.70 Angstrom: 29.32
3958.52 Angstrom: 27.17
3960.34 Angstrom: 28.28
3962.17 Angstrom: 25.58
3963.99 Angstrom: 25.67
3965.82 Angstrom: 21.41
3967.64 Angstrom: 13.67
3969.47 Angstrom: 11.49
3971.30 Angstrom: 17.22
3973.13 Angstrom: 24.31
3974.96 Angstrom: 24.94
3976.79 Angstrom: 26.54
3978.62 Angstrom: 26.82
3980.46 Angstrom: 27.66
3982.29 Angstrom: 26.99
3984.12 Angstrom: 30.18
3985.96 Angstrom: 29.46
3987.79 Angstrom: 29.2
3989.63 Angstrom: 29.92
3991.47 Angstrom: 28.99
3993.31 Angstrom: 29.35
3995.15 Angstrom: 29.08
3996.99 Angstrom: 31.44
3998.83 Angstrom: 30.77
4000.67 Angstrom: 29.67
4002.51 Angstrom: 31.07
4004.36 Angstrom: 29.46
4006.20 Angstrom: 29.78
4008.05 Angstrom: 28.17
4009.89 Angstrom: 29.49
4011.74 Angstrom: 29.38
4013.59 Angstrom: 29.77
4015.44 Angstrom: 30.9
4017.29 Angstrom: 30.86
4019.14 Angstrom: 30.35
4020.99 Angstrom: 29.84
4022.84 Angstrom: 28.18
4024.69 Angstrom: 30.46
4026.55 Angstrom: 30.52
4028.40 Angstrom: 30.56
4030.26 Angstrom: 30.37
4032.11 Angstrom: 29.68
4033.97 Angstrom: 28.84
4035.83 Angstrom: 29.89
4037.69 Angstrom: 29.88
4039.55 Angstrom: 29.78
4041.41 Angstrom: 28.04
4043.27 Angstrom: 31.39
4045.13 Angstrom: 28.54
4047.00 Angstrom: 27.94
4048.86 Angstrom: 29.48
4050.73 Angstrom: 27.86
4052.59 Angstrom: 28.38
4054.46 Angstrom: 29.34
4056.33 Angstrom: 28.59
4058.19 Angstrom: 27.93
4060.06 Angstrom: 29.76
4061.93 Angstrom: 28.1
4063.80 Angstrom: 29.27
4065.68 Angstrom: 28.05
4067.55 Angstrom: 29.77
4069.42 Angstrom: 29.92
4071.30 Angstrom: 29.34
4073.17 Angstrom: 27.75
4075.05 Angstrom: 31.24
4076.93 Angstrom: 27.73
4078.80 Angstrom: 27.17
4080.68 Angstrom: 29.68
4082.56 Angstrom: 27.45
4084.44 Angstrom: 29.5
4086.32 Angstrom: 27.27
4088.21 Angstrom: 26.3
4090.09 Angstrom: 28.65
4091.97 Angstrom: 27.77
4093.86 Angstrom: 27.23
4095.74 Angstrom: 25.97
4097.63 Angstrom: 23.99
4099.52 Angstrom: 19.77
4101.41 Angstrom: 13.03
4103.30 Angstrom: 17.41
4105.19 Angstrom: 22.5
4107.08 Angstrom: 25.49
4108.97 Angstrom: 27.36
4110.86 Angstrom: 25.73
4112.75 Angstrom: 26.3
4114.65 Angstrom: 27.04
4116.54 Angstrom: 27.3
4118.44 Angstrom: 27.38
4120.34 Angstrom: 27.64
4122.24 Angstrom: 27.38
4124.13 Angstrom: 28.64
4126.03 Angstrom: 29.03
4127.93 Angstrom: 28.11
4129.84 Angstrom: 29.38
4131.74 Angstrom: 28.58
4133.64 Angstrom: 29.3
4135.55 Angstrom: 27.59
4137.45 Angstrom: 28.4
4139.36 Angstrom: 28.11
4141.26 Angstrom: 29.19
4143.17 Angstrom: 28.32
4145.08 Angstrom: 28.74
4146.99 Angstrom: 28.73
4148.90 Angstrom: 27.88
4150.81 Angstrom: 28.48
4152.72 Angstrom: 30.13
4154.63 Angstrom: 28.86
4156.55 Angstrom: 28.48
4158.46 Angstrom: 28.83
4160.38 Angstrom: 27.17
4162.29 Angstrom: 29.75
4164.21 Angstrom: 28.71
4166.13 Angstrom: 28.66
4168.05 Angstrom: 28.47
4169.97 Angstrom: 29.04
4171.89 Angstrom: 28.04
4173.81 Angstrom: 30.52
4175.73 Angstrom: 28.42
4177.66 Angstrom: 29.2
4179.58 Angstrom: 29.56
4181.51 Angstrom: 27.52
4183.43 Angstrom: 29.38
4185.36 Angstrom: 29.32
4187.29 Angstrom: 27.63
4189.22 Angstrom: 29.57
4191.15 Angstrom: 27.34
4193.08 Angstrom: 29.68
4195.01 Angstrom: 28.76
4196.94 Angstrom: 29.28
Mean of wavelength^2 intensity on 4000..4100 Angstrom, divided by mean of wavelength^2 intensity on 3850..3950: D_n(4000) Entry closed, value 1.12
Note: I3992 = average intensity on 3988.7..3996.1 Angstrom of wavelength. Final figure 29.3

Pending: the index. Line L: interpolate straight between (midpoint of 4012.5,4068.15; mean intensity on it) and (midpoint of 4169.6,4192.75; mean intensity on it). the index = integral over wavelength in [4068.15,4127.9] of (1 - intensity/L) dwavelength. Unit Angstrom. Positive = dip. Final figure 5.5 Angstrom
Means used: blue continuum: 29.4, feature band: 26.5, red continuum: 28.8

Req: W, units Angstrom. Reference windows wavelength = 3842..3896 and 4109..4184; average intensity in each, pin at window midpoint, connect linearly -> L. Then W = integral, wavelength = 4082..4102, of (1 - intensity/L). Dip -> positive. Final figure 2.0 Angstrom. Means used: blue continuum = 27.1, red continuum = 28.4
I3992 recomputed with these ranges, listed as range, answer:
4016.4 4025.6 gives 30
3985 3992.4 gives 29.4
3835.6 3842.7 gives 22.5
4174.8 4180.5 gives 29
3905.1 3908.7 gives 29.5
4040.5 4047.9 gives 29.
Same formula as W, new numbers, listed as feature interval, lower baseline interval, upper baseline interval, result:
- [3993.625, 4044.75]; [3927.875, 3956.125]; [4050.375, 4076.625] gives -2.6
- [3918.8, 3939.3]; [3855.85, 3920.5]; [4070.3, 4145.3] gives 0.7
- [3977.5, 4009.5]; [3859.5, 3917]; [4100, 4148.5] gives -2.5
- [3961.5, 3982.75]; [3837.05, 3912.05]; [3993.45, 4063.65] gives 4.6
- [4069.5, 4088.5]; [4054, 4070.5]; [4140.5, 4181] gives 0.3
